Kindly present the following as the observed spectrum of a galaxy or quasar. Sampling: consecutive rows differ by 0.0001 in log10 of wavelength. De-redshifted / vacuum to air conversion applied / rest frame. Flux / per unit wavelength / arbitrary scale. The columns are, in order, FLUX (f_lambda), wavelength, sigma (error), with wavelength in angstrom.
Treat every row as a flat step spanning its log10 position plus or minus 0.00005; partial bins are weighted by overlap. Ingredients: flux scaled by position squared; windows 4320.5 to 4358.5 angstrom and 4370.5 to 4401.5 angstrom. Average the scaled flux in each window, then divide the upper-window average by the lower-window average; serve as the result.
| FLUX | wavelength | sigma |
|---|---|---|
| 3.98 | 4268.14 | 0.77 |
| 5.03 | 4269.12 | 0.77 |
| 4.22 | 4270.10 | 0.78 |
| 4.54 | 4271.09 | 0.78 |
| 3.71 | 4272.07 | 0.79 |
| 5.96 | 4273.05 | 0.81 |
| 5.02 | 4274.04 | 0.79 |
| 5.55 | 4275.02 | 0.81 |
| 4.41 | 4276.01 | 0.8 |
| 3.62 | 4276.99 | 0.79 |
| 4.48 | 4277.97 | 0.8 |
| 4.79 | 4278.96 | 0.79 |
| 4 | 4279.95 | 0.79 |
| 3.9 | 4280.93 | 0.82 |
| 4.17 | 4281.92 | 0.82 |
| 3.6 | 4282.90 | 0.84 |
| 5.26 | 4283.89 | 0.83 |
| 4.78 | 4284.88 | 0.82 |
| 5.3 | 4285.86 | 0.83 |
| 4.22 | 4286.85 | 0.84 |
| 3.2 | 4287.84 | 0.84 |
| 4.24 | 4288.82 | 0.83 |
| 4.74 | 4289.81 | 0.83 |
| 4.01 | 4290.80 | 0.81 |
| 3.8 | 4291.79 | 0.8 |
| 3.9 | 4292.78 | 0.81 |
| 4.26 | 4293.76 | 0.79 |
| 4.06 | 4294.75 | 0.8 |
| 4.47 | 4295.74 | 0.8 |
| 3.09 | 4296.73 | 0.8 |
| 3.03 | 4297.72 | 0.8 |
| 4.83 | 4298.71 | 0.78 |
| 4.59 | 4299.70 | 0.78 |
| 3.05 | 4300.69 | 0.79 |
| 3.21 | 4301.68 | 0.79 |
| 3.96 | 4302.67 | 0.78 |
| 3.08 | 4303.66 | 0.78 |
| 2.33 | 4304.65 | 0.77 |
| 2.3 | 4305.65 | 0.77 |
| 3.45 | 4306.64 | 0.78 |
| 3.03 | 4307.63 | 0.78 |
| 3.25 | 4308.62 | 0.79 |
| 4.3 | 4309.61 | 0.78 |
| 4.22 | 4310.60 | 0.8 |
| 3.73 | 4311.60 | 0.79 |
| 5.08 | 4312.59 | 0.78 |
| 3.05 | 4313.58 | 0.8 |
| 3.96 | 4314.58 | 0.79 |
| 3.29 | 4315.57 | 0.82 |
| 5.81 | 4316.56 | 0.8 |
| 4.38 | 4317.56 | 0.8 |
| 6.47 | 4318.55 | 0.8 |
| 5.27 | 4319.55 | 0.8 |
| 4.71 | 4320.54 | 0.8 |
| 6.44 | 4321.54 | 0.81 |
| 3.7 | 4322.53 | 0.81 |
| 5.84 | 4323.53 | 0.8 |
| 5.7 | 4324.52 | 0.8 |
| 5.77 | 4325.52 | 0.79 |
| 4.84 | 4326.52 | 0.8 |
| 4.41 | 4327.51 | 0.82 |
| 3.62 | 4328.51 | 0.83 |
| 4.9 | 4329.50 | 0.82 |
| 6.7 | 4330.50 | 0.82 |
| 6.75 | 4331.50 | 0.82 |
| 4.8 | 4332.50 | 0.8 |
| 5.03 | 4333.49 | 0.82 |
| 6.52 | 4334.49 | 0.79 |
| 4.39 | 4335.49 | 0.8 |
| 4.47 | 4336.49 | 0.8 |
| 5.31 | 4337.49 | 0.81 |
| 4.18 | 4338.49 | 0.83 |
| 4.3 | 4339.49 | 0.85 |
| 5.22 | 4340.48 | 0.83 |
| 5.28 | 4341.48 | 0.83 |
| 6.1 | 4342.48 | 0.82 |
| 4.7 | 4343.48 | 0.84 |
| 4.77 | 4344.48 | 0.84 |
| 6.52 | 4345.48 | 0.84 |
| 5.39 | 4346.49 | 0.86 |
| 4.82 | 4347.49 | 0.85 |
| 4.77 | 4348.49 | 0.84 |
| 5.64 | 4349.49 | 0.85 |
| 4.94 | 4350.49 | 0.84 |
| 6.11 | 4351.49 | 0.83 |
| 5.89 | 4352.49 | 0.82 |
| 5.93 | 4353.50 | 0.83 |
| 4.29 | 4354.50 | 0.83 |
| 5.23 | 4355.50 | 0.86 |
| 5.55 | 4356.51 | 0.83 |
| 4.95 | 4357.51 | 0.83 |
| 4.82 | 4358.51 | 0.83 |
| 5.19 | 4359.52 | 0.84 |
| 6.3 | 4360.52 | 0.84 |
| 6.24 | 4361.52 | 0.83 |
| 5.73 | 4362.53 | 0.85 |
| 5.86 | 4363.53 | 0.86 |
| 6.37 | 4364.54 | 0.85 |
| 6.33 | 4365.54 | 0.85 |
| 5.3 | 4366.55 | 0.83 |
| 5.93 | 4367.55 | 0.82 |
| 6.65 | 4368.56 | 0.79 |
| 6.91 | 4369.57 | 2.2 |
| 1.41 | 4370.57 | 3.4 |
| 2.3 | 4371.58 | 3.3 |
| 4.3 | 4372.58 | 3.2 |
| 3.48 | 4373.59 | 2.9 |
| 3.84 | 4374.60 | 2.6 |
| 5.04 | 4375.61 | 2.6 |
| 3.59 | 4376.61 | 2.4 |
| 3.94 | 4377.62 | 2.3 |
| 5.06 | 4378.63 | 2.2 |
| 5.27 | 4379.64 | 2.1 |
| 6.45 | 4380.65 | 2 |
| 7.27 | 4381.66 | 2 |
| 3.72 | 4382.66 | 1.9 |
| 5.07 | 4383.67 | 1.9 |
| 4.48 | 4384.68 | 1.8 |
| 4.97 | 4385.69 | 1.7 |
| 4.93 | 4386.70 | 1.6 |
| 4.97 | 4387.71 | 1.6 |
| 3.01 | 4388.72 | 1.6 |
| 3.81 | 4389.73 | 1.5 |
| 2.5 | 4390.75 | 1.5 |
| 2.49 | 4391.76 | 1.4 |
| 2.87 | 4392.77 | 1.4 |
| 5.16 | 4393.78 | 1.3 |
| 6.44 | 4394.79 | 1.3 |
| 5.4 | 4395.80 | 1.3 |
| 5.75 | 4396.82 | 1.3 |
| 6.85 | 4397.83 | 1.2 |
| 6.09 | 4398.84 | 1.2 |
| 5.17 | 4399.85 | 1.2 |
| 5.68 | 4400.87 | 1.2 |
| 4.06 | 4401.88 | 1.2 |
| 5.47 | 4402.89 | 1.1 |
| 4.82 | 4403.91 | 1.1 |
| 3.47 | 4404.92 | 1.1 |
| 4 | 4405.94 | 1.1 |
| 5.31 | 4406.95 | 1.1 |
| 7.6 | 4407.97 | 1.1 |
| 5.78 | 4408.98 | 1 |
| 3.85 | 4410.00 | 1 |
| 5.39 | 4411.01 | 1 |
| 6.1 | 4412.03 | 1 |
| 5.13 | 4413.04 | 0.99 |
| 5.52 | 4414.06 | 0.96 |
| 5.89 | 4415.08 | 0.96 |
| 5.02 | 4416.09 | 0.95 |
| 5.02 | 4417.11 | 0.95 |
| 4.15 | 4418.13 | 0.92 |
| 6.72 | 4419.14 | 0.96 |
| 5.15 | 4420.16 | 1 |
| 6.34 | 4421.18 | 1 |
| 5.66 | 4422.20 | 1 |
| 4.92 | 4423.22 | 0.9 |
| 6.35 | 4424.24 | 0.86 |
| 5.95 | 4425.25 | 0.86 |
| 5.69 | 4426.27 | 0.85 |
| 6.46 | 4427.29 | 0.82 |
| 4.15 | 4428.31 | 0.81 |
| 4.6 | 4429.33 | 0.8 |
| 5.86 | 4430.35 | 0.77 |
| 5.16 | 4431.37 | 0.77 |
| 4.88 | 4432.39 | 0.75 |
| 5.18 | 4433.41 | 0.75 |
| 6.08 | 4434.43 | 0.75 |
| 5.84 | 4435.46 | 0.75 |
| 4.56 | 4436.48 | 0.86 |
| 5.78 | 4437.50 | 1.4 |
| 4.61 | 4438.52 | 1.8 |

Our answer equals 0.90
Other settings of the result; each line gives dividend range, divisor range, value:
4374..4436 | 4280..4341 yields 1.21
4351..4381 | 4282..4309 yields 1.39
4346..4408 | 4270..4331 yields 1.20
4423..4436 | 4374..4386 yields 1.15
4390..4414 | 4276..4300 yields 1.26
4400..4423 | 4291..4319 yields 1.44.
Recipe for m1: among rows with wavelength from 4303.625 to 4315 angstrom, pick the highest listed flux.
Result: 5.08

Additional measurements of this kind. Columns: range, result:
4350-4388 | 7.27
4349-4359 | 6.11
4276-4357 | 6.75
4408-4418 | 6.1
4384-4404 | 6.85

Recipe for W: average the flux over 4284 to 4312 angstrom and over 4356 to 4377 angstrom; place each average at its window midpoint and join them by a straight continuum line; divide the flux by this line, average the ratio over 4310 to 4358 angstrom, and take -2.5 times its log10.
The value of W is -0.138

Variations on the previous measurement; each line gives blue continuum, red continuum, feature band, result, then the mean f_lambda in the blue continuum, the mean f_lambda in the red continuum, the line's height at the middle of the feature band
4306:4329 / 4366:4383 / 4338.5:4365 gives -0.16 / 4.52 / 4.75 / 4.66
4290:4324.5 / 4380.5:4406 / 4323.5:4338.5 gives -0.21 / 4.09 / 4.79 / 4.28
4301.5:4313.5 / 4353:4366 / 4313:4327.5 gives -0.22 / 3.49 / 5.6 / 4.01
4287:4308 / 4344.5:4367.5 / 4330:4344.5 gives -0.07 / 3.66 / 5.54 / 4.94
